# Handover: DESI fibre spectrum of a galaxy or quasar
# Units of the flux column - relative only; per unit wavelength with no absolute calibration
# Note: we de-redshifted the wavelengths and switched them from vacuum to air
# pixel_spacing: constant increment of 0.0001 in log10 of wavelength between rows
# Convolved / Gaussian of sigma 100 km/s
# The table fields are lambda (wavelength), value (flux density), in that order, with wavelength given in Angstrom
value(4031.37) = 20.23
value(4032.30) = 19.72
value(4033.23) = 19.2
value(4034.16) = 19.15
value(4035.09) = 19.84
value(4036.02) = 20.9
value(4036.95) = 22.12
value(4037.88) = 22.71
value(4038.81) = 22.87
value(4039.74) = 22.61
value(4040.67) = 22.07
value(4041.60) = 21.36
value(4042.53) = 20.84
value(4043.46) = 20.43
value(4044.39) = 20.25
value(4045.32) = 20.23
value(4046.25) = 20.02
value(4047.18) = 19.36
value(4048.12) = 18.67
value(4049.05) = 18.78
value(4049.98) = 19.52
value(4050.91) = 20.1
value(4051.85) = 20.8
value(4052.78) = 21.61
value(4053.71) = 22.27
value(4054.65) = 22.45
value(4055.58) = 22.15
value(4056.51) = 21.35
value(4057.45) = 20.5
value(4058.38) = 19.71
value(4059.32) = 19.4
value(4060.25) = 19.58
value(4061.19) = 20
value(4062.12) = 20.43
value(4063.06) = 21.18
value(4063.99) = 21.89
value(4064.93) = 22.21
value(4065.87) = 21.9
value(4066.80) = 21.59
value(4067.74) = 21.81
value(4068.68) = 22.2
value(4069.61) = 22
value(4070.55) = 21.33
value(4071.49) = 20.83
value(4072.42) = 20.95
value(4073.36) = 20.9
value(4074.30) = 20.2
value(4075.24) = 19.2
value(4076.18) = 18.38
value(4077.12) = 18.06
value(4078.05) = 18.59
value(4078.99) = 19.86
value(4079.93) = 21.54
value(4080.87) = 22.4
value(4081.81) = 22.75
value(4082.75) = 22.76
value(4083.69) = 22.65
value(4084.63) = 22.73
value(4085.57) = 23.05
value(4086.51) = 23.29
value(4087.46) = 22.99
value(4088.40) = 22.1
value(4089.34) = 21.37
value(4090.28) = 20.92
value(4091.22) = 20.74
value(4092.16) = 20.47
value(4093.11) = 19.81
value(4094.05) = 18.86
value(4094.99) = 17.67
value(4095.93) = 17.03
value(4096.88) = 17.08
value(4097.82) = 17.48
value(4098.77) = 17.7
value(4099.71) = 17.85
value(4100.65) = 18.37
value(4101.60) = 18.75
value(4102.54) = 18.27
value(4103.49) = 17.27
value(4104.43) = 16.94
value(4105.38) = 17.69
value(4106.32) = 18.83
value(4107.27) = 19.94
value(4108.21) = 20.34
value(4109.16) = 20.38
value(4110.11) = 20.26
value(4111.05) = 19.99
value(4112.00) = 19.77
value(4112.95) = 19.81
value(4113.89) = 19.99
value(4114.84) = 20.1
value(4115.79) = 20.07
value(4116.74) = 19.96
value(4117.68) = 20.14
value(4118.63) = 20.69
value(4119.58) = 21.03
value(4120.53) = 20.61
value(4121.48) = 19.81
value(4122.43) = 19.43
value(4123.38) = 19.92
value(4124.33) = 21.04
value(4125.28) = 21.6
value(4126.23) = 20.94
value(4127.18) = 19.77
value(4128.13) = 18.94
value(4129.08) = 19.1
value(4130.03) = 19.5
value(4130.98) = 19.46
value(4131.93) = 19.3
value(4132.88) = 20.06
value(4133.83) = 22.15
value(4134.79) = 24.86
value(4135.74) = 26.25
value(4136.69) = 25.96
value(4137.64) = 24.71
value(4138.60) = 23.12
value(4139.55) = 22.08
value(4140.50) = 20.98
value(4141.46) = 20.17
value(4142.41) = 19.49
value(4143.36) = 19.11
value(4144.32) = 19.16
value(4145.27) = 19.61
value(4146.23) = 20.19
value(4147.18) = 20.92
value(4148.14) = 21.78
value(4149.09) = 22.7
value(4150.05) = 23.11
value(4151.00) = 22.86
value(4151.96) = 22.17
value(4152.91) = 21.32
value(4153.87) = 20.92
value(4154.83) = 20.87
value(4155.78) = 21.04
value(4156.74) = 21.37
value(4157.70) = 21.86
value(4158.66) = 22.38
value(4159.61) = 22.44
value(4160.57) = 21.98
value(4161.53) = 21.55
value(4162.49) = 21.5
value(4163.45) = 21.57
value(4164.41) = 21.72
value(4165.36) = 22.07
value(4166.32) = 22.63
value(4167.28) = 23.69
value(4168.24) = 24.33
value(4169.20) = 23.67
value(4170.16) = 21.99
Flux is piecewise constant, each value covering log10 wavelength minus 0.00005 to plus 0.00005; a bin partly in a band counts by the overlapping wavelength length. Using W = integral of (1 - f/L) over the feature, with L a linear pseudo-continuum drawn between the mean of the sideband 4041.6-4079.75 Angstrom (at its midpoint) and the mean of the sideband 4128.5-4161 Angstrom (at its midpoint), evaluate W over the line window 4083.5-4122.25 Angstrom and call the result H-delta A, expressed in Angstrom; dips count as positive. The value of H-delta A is 2.3 Angstrom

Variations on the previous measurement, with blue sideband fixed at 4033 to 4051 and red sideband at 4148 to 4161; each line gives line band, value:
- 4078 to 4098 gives 0.29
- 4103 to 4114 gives 1.10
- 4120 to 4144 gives 0.60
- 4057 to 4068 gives 0.00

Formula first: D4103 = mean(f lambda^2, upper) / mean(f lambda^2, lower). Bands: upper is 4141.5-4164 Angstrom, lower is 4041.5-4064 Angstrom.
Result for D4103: 1.09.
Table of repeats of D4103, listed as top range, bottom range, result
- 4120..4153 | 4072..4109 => 1.09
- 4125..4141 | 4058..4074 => 1.06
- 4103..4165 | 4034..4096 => 1.03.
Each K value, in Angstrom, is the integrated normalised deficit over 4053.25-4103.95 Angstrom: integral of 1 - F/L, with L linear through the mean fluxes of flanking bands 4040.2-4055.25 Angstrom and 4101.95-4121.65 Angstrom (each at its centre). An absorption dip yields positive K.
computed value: -0.96 Angstrom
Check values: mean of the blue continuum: 20.6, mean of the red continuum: 19.6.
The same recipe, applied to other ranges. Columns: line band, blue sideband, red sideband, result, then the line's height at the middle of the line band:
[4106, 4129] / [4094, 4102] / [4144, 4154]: -1.16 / 19.2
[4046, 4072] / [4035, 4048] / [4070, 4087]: 0.28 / 21.1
